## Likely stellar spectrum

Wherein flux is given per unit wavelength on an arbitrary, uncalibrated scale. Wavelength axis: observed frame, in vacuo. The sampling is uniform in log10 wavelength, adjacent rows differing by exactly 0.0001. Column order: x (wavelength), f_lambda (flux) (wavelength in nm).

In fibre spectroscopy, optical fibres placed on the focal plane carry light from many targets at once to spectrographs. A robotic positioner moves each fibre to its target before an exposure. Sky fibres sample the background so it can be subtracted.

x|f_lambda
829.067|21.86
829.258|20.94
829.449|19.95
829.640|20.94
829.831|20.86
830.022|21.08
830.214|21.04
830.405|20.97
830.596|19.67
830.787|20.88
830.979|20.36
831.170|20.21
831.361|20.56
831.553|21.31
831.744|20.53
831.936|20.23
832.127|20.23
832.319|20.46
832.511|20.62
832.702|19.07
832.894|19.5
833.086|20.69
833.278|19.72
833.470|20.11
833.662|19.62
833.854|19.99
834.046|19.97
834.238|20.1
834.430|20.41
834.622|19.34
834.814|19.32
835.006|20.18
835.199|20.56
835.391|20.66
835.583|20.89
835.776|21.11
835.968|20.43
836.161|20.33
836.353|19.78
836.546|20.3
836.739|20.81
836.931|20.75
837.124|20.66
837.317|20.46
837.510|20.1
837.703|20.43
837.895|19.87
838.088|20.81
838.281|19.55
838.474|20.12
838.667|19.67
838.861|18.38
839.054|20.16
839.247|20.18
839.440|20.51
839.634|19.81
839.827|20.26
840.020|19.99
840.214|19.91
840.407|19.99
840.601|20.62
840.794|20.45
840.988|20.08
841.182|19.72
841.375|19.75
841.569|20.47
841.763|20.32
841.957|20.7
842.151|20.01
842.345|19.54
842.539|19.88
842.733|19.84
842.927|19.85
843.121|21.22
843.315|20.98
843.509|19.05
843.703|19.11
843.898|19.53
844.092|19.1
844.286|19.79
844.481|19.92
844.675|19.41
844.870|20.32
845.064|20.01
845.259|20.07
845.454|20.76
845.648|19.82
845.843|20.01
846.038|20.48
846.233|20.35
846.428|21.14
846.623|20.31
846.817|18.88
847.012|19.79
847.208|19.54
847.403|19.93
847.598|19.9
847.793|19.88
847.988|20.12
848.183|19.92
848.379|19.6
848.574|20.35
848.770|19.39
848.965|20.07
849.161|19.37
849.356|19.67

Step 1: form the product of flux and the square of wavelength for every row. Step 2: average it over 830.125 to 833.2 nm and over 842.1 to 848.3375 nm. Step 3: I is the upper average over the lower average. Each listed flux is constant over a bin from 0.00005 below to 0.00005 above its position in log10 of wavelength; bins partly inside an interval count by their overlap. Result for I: 1.01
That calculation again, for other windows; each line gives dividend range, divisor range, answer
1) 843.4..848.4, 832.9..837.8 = 1.01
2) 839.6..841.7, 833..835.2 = 1.02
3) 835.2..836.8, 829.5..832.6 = 1.01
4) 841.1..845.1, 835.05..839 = 1.00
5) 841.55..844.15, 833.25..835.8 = 1.01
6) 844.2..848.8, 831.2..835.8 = 1.02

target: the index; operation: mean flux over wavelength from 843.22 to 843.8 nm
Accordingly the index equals 19.7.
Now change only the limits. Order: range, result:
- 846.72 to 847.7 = 19.6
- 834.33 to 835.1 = 19.8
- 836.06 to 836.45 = 20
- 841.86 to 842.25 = 20.3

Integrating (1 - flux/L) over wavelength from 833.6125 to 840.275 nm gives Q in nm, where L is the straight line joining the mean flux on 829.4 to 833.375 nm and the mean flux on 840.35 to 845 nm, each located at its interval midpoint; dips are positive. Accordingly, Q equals 0.02 nm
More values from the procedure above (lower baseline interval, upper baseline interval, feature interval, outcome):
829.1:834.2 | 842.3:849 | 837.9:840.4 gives 0.02 nm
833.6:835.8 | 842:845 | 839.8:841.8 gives -0.02 nm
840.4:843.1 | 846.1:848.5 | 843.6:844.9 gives 0.03 nm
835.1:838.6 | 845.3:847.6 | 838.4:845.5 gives 0.09 nm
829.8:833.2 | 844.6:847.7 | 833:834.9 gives 0.04 nm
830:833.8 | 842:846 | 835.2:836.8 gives -0.03 nm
